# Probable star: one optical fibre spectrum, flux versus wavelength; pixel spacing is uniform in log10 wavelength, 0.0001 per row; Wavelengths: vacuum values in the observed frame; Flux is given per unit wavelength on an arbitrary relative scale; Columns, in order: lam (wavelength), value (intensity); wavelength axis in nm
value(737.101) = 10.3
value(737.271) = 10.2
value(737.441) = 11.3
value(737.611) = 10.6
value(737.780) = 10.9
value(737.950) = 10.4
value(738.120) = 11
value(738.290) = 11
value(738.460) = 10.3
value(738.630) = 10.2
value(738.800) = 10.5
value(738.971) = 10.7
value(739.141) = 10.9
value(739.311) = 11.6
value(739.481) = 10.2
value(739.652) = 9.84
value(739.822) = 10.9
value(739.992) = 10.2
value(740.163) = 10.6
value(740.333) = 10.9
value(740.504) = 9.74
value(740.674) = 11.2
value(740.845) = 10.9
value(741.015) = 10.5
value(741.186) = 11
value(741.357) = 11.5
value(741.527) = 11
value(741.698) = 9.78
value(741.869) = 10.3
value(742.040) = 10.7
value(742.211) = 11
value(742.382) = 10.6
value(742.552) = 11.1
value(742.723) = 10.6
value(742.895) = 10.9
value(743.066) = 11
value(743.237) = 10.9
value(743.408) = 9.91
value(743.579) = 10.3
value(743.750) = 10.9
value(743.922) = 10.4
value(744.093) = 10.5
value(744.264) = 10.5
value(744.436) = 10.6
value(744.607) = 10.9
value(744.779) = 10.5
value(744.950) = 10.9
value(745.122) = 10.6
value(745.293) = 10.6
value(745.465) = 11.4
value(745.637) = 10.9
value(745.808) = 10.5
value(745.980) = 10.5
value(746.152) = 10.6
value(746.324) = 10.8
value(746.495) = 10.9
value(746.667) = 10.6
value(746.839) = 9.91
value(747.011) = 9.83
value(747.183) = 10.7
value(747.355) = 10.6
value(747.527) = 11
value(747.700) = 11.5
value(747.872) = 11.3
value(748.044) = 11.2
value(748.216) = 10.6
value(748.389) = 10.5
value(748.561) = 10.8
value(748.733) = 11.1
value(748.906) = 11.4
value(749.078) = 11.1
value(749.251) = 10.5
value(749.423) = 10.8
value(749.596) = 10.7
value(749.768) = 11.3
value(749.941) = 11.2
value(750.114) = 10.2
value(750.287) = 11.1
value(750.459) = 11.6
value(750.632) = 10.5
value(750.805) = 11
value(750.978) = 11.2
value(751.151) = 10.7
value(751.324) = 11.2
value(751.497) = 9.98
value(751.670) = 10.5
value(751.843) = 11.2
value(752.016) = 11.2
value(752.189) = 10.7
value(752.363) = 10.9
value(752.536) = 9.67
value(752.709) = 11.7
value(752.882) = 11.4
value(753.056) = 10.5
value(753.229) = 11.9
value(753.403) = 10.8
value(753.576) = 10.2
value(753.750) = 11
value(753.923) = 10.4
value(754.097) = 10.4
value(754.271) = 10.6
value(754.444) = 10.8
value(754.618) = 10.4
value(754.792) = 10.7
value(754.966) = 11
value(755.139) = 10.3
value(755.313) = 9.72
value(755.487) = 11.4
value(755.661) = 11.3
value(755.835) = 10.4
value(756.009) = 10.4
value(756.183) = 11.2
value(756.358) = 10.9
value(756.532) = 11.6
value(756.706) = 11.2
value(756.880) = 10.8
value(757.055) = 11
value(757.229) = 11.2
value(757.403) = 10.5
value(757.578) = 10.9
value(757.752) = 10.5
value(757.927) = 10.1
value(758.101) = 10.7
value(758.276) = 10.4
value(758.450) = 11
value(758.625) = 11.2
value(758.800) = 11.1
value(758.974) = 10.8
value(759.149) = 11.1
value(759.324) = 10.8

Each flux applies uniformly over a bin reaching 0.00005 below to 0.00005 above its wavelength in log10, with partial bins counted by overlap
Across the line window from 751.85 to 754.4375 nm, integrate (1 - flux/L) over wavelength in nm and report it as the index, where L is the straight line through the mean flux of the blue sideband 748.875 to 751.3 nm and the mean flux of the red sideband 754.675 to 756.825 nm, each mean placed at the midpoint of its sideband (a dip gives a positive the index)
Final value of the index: 0.02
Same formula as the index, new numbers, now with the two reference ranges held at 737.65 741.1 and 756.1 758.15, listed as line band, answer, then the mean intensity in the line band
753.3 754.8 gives 0.03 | 10.6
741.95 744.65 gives 0.00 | 10.7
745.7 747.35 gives 0.04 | 10.5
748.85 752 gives -0.03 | 10.9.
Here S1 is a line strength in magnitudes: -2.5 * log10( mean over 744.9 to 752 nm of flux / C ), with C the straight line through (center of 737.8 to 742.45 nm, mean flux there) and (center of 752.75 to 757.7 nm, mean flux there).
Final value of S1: -0.01 mag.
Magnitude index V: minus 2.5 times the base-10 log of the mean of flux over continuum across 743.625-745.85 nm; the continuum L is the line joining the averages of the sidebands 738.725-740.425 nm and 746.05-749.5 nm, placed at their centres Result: 0.00 mag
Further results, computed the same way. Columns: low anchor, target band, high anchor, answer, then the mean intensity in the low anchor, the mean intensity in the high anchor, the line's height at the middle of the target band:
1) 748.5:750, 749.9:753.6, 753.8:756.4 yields -0.004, 11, 10.7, 10.8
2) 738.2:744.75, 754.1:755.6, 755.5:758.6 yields 0.021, 10.6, 10.8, 10.8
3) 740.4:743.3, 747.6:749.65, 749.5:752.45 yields -0.011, 10.7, 10.9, 10.9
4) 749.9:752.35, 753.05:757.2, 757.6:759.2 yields 0.001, 10.9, 10.8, 10.8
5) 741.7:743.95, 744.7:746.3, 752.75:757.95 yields -0.006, 10.6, 10.8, 10.7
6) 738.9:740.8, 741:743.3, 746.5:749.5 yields -0.011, 10.6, 10.8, 10.7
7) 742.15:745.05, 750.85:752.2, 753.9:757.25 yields -0.010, 10.7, 10.8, 10.7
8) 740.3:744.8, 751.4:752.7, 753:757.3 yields 0.011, 10.7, 10.8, 10.8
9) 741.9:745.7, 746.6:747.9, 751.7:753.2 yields 0.015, 10.7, 10.9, 10.8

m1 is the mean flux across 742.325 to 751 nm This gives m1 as 10.8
